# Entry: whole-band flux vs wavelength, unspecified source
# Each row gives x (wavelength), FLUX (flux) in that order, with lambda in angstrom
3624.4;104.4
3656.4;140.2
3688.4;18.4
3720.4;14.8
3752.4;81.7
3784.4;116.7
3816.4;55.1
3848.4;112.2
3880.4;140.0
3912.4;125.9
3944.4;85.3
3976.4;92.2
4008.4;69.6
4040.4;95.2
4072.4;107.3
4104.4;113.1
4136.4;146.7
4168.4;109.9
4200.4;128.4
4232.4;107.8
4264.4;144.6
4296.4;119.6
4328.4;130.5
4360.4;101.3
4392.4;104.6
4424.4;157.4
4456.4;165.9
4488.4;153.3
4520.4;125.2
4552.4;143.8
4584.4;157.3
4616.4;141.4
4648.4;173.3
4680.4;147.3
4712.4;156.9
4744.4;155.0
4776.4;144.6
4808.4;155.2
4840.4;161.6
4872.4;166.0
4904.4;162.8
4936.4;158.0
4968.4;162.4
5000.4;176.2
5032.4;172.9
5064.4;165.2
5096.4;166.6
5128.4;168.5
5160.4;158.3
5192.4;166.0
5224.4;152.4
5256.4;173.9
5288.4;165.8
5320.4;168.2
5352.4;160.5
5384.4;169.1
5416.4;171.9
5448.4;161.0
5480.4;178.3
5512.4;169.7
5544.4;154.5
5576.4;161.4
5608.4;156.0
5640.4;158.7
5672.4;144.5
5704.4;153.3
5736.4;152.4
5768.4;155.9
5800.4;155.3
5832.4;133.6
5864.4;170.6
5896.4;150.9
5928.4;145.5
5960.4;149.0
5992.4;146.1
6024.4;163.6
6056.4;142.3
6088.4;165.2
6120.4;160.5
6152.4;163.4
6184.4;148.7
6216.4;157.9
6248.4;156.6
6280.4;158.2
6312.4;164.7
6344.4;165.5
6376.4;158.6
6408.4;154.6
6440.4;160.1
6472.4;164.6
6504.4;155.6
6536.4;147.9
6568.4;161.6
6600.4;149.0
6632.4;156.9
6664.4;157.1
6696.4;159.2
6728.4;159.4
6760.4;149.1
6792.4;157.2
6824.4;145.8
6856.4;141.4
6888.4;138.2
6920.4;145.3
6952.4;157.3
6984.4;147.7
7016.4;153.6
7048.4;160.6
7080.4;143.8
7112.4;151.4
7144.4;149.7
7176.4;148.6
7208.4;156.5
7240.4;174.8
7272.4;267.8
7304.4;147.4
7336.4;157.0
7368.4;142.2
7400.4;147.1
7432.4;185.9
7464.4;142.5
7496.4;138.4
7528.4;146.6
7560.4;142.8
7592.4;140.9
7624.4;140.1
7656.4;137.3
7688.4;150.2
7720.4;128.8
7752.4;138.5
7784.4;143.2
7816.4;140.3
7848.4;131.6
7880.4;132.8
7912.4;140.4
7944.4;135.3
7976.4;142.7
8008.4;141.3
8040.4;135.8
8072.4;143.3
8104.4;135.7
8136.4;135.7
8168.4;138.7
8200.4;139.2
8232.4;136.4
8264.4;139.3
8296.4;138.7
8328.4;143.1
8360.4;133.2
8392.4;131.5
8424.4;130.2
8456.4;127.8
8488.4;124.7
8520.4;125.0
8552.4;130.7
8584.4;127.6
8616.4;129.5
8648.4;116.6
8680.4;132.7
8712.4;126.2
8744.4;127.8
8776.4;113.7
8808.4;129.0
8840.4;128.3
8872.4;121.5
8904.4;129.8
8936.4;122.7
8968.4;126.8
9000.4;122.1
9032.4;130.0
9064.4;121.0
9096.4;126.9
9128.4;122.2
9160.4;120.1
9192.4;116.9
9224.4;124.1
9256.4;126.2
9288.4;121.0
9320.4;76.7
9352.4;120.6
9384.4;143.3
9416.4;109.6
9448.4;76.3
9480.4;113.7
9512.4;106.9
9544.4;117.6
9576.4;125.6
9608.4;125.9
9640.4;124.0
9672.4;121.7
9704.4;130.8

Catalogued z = 0.106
